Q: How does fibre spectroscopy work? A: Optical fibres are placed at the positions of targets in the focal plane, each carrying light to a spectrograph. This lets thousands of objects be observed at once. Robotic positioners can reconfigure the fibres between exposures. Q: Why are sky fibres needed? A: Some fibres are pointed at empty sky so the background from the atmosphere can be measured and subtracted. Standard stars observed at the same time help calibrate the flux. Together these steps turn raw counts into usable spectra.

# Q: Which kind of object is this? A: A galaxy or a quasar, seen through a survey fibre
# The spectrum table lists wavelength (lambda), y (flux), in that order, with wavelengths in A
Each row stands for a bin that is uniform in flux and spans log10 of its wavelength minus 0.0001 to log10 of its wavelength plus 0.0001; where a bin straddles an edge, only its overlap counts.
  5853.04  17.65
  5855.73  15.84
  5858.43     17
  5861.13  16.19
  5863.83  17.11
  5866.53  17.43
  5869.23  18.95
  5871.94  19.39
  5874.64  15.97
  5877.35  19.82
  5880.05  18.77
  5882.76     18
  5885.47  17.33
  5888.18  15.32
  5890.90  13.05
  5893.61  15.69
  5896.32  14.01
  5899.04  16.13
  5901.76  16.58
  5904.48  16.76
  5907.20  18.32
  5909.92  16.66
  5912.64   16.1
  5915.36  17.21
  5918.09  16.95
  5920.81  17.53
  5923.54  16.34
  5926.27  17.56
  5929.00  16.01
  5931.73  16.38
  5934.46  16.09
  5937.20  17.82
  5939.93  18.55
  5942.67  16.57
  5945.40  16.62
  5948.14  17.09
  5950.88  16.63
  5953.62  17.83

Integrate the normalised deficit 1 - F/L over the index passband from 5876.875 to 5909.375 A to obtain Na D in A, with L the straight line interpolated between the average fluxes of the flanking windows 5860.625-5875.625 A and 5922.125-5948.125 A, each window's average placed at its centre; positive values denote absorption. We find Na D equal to 1.5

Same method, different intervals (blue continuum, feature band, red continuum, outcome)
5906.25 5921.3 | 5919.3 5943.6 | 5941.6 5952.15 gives -0.1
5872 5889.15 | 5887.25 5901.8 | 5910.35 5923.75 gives 2.0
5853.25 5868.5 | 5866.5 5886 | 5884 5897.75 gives -2.8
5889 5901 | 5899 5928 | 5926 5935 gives -2.4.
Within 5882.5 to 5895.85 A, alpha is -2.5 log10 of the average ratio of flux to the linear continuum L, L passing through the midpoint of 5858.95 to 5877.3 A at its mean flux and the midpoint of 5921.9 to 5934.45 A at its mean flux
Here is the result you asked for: 0.11 mag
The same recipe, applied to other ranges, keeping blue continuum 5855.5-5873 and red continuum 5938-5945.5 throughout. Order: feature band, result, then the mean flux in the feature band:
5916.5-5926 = 0.03 mag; 17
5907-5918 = 0.03 mag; 16.9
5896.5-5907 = 0.07 mag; 16.4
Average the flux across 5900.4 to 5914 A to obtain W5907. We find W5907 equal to 16.9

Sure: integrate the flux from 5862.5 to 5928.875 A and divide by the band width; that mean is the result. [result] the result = 16.9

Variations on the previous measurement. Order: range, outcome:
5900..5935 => 16.8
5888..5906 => 15.4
